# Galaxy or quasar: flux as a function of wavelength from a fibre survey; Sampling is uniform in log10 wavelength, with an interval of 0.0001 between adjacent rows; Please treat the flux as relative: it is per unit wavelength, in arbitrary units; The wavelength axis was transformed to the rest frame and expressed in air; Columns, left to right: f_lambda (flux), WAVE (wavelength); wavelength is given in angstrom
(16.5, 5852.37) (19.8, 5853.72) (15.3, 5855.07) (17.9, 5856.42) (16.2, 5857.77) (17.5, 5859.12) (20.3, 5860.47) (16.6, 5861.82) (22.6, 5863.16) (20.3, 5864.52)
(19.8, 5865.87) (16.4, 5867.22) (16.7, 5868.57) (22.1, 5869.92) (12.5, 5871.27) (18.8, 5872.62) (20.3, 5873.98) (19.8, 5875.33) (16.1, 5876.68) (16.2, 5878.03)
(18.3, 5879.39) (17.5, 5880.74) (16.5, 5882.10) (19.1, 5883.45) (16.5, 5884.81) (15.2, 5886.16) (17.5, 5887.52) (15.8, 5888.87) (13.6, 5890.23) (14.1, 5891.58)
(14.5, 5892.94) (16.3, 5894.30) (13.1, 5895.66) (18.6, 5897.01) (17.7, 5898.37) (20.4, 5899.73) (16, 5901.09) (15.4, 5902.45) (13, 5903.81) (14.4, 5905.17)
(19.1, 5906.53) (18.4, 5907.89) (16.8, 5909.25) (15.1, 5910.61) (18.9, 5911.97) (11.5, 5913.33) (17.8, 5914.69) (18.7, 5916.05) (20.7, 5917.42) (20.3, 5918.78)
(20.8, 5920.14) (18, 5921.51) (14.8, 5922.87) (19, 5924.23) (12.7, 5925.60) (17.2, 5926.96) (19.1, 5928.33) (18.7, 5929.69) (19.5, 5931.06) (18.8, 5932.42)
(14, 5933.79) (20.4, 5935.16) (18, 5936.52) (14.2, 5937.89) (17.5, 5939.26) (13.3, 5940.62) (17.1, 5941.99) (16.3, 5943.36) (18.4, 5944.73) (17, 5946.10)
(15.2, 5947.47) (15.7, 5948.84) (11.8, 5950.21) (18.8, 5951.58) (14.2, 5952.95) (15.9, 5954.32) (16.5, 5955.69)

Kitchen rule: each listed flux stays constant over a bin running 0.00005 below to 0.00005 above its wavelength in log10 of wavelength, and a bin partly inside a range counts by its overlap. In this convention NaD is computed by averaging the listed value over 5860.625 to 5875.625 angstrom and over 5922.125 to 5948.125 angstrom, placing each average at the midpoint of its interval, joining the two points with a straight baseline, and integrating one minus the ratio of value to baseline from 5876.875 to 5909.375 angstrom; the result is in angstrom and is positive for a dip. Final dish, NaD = 3.0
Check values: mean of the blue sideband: 18.7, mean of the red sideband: 16.9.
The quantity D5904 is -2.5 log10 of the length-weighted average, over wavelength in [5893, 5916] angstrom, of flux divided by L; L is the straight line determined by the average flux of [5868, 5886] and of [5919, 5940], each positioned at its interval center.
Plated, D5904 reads 0.08 mag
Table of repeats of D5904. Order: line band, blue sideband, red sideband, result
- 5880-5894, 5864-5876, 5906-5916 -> 0.12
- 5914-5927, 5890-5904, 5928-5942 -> -0.08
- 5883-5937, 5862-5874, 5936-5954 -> 0.01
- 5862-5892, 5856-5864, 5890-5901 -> -0.01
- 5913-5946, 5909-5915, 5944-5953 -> -0.10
